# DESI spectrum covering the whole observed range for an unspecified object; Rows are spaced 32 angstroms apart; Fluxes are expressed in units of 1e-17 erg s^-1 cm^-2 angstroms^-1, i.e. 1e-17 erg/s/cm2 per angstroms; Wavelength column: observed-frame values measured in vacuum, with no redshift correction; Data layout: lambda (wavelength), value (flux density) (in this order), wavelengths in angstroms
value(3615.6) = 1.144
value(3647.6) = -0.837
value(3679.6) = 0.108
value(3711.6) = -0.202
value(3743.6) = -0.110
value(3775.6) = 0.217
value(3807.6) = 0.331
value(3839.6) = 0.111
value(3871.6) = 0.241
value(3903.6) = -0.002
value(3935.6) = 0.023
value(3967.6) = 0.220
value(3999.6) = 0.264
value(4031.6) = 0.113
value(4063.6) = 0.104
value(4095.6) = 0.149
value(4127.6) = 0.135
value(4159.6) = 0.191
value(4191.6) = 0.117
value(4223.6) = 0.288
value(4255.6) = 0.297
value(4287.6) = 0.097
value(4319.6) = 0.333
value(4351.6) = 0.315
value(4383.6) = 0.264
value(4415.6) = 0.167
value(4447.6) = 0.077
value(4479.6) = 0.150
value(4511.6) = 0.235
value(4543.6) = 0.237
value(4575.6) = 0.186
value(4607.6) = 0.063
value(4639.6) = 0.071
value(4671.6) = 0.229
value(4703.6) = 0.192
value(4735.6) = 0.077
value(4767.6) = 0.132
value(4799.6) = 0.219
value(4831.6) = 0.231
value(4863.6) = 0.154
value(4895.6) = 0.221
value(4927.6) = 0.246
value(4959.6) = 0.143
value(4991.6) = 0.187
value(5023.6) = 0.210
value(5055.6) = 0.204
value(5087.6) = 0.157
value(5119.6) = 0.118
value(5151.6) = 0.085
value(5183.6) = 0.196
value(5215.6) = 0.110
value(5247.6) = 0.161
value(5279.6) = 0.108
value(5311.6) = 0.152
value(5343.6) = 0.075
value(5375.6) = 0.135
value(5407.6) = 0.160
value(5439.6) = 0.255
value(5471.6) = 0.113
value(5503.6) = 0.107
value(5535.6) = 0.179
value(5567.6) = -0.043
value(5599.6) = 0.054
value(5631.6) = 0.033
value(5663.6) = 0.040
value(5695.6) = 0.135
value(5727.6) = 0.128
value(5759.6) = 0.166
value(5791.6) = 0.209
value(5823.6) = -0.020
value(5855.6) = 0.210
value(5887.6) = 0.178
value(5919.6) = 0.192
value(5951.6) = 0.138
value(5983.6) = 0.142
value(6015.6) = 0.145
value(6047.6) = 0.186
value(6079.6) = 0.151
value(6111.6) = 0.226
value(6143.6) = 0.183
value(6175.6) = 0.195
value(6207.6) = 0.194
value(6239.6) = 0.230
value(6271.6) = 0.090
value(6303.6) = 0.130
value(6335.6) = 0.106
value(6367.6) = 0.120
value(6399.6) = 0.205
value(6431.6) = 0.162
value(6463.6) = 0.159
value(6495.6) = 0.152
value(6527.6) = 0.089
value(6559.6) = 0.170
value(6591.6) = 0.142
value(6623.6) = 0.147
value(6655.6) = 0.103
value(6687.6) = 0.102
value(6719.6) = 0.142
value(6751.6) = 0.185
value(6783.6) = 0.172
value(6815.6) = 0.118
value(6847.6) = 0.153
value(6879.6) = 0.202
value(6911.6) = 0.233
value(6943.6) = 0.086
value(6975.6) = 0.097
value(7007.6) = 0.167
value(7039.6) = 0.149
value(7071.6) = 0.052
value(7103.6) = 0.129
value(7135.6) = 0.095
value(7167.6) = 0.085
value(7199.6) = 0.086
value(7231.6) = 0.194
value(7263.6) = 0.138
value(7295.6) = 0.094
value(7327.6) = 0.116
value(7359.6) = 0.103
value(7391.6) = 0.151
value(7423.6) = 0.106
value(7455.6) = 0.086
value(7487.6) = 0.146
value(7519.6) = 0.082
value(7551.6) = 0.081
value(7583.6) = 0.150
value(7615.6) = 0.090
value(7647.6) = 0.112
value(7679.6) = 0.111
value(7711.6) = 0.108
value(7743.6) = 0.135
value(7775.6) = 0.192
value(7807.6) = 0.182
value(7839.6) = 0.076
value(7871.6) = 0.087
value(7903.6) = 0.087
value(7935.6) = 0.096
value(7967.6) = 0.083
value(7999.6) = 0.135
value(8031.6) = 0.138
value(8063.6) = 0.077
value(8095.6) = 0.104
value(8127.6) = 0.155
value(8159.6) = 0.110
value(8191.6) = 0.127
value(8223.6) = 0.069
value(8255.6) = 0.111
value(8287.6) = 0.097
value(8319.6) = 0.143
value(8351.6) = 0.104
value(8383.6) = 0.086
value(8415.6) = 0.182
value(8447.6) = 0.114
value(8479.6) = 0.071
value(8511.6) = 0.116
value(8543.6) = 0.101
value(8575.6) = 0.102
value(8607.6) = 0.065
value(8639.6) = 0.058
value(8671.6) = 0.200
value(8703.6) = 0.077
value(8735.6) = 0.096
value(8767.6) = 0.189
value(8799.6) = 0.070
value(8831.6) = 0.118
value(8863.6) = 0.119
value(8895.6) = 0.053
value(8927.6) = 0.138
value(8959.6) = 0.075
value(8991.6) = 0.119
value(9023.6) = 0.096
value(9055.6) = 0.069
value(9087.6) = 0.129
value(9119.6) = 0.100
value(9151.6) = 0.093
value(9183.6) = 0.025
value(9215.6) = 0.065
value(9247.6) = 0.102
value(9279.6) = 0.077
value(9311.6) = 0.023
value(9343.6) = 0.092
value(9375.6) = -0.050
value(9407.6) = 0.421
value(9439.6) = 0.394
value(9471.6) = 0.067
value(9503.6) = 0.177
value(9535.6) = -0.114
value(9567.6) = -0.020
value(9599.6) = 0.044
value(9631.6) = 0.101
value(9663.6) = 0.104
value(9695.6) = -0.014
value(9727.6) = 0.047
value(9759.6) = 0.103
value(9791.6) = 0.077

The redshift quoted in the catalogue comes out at 1.53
